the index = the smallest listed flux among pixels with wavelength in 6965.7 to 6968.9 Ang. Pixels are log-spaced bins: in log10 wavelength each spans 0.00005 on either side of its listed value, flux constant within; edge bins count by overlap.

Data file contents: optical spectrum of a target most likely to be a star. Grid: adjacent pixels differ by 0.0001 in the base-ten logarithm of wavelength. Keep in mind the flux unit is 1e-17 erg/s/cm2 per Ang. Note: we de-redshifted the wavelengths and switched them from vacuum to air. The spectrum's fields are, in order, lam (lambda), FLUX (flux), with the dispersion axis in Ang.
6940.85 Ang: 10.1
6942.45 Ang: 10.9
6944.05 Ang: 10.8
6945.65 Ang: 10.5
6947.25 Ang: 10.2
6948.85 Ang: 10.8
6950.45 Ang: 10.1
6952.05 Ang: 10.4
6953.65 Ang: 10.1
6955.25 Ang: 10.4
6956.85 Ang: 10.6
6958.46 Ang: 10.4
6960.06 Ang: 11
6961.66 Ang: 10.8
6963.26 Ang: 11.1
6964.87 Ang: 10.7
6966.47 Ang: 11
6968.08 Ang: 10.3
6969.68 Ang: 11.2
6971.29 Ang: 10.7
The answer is 10.3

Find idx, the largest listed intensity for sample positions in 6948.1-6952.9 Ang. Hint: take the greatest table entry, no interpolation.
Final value 10.8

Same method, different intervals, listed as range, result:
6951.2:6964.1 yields 11.1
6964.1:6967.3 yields 11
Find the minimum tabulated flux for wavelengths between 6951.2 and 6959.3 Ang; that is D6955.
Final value 10.1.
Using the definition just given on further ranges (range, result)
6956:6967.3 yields 10.4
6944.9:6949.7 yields 10.2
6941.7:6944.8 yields 10.8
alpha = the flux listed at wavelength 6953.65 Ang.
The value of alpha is 10.1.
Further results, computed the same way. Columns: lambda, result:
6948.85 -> 10.8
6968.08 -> 10.3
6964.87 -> 10.7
